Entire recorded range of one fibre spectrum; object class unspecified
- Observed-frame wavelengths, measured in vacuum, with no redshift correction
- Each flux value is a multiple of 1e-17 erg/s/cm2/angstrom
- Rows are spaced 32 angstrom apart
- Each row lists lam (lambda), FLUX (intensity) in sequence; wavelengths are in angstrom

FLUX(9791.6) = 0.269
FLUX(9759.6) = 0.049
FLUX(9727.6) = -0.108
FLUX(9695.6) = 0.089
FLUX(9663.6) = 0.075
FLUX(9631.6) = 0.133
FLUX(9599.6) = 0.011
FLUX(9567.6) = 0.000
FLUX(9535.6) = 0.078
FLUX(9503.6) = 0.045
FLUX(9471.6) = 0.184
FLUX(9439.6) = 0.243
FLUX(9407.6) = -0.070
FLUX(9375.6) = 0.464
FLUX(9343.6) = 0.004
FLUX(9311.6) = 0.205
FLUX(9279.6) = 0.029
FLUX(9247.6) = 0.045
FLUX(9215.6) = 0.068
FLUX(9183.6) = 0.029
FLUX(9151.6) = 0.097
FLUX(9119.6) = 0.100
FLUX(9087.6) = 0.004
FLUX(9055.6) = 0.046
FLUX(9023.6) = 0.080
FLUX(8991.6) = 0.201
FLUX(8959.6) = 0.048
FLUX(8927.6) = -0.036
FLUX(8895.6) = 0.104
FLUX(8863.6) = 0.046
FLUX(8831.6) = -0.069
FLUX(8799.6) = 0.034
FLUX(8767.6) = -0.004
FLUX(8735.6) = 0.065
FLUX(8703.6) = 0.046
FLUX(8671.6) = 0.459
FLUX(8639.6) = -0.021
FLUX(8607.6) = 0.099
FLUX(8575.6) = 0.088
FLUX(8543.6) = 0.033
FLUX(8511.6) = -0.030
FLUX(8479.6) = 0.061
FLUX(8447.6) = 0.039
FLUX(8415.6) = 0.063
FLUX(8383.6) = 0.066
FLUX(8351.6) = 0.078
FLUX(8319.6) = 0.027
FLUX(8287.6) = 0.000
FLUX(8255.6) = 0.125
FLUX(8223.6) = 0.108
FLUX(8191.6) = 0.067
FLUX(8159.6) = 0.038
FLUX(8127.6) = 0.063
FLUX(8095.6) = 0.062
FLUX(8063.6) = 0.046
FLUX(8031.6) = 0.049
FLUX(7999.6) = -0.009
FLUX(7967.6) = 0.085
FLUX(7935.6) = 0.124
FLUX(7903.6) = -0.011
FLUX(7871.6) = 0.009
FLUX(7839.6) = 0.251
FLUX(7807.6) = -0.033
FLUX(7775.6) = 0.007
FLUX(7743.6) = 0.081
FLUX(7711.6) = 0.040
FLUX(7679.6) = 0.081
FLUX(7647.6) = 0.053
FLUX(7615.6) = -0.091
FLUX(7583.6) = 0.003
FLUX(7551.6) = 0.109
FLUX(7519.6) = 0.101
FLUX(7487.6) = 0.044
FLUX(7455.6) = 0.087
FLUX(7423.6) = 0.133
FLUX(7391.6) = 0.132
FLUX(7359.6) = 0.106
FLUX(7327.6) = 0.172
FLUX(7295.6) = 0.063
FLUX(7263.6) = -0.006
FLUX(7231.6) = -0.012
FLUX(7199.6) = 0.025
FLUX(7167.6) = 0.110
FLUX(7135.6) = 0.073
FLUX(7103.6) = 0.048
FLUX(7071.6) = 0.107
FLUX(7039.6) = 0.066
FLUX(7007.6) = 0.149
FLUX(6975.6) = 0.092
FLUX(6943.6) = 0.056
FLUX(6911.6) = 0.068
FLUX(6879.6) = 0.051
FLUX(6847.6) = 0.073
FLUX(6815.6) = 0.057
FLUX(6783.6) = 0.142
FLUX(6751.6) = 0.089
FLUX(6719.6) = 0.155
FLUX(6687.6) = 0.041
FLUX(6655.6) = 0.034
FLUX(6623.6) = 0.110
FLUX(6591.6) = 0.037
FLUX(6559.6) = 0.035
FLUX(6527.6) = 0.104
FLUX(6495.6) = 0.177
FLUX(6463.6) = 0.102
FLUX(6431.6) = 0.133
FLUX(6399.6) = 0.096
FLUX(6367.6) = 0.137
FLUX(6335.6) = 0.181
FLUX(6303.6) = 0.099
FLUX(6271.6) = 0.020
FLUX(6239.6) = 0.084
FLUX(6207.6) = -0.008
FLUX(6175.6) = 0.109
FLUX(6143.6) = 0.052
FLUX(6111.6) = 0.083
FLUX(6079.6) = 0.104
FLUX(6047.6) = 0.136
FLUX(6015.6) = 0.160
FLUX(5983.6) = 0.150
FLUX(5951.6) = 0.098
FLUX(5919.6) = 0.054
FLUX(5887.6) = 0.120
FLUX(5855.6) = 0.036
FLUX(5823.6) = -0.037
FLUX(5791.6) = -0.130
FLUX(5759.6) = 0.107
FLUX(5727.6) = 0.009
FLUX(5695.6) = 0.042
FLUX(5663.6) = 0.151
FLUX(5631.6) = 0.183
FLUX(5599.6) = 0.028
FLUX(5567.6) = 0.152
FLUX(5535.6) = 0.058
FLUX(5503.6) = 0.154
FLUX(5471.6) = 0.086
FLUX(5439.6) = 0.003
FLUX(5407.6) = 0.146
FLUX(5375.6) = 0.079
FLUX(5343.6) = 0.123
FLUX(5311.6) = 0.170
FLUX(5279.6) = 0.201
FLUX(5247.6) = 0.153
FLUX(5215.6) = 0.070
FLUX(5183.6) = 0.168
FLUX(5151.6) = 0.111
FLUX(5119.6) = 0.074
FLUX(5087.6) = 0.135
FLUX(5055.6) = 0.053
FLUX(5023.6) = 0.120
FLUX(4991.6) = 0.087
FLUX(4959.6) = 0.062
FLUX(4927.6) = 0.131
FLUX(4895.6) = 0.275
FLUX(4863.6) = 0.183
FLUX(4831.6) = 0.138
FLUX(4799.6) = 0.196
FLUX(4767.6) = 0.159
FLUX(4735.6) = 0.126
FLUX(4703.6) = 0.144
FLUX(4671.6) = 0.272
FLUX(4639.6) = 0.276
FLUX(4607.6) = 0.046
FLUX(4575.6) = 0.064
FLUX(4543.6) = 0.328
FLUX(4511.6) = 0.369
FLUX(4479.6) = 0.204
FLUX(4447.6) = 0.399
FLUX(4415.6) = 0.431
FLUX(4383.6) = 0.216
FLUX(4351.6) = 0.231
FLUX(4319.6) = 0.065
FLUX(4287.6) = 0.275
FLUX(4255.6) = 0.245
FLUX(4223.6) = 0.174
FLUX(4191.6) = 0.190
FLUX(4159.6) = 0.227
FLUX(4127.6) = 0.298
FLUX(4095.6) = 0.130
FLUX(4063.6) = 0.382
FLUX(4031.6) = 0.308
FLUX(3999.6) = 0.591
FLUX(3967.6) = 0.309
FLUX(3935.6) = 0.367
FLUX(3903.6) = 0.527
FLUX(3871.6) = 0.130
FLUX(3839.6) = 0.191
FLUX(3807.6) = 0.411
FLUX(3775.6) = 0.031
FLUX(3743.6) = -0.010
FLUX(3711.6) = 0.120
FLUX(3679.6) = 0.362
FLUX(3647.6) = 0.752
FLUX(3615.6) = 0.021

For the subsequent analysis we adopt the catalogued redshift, 1.327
